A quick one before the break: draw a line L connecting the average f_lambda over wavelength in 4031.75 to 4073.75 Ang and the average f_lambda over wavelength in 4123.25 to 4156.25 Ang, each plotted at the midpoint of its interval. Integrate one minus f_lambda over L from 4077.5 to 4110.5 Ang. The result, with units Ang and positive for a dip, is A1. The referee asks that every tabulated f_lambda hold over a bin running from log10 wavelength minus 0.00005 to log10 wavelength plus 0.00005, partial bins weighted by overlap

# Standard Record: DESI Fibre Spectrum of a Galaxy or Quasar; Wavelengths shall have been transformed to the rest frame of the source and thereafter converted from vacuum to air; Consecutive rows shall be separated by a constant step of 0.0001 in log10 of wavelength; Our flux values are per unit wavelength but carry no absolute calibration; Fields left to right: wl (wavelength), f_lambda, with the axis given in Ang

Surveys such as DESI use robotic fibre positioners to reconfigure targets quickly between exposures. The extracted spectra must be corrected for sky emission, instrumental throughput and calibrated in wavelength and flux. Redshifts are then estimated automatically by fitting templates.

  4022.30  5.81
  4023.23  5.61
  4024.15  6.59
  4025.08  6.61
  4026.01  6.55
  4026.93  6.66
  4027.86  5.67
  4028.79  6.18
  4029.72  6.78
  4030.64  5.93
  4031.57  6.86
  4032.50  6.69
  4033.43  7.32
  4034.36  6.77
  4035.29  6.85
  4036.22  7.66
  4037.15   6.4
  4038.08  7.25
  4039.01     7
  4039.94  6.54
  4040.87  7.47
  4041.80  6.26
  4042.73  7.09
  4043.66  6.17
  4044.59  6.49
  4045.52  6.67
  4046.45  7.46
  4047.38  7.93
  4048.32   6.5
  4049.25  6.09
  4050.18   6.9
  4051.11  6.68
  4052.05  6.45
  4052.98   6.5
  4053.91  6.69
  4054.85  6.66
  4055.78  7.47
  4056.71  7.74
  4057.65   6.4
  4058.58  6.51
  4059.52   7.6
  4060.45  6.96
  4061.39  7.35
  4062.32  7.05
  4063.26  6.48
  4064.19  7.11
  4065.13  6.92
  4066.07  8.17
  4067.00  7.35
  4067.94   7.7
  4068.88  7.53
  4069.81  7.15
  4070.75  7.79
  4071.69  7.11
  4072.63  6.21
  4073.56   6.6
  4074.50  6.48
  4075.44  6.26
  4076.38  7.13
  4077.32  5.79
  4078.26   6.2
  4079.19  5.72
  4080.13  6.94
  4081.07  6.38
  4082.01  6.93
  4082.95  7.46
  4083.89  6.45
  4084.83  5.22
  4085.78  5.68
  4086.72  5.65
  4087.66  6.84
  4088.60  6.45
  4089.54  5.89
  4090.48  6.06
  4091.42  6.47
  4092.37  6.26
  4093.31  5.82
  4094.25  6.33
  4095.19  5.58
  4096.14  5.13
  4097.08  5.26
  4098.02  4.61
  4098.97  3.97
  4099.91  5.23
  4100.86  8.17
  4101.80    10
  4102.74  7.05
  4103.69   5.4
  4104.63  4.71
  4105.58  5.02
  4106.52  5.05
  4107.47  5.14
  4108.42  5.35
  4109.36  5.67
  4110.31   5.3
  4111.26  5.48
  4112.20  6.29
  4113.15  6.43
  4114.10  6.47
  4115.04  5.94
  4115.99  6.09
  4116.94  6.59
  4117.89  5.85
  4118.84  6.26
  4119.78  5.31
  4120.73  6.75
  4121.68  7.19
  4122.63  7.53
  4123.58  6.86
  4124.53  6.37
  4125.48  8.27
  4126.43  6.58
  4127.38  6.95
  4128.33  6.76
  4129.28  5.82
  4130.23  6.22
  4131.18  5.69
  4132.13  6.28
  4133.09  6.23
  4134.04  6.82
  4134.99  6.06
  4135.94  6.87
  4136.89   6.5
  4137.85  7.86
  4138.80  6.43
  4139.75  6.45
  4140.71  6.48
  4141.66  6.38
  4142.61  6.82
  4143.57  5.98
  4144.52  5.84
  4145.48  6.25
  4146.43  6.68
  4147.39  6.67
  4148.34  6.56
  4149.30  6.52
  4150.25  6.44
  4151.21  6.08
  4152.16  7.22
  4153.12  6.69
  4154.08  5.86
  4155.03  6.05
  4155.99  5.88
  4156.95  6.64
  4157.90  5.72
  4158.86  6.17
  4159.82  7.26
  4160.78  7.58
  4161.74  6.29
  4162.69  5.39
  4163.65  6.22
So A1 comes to 3.74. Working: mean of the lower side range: 6.97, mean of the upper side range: 6.5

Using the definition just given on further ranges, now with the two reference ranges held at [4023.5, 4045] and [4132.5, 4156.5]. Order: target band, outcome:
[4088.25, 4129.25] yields 2.5 Ang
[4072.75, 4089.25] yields 0.6 Ang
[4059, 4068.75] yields -1.0 Ang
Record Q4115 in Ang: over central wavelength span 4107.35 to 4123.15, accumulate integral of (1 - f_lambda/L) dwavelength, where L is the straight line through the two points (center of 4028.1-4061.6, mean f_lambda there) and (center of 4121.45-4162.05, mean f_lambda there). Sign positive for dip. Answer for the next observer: 1.2 Ang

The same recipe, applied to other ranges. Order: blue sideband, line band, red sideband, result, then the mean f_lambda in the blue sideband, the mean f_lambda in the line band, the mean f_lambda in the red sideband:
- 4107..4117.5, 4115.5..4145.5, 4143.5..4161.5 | -1.9 Ang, 5.88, 6.51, 6.43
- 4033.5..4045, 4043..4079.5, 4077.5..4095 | -1.7 Ang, 6.85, 6.88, 6.25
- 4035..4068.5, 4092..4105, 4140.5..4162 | 1.4 Ang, 6.96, 5.98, 6.44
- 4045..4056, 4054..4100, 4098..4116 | -0.7 Ang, 6.82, 6.5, 5.89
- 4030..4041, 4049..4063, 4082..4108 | -0.7 Ang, 6.88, 6.88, 5.97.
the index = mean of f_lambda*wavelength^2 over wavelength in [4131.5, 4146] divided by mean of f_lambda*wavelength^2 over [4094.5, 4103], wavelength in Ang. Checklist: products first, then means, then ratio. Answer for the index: 1.1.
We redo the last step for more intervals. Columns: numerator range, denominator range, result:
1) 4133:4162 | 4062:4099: 1.04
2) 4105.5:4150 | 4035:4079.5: 0.95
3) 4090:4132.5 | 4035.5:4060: 0.92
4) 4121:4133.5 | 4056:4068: 0.96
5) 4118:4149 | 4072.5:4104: 1.07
